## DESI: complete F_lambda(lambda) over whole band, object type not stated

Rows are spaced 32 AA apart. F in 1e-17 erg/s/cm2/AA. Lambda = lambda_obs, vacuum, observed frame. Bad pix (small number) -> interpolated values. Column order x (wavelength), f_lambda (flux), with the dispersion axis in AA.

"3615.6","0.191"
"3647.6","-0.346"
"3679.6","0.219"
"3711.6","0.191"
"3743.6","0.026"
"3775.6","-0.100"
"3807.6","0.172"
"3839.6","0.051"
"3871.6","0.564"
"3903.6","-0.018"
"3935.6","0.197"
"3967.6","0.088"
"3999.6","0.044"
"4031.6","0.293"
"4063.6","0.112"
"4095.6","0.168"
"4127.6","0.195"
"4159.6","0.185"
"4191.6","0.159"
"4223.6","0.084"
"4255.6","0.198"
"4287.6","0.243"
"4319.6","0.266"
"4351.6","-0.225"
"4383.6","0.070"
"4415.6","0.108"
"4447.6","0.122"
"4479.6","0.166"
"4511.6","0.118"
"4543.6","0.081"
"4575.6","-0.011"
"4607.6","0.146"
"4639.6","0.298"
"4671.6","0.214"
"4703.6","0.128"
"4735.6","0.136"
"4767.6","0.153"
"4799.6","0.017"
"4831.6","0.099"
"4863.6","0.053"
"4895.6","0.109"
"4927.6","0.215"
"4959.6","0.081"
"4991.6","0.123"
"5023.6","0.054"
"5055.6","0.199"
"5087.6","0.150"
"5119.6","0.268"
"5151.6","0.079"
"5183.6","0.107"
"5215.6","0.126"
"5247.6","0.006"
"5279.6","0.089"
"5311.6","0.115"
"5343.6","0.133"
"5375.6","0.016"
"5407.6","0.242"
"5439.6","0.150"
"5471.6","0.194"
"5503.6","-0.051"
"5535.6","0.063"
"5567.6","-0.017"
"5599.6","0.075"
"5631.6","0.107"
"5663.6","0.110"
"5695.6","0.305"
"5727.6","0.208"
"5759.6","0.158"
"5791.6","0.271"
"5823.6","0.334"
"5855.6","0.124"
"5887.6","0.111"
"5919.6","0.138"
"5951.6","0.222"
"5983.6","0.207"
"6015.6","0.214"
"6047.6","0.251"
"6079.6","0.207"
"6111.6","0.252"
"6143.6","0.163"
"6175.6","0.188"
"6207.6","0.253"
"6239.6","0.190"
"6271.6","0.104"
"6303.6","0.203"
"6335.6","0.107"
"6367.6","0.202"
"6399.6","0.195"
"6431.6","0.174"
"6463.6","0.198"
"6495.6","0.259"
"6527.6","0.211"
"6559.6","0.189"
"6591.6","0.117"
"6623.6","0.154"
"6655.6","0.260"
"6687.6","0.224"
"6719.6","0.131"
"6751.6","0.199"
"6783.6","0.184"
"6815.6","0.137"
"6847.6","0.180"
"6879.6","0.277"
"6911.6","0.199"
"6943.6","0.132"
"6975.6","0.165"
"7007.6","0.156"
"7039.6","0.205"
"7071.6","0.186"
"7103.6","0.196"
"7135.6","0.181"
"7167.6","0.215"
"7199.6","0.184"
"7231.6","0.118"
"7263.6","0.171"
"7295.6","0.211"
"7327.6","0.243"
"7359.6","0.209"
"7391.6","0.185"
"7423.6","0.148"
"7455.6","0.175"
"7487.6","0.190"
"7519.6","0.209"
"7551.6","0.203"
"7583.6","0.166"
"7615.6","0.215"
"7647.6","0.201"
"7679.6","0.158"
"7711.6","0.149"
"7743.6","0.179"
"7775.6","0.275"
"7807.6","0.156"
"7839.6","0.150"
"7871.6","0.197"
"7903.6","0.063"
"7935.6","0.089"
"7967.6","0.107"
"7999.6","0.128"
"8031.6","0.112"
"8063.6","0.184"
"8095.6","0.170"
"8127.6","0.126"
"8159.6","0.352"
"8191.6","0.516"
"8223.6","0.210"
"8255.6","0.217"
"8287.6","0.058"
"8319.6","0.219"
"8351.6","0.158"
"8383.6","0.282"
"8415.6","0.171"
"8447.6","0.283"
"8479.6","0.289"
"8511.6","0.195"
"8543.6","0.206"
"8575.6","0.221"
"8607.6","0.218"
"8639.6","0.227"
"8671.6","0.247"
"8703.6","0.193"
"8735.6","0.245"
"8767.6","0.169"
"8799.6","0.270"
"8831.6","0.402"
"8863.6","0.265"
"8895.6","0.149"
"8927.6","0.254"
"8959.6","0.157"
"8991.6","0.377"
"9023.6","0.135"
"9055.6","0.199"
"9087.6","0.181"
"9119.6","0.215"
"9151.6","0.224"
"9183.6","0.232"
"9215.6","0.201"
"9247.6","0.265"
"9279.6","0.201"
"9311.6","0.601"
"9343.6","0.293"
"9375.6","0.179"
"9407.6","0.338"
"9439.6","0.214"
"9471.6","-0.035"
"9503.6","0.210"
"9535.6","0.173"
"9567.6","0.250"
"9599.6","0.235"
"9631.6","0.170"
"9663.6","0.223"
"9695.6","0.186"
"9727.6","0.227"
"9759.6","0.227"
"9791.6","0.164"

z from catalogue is 1.193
